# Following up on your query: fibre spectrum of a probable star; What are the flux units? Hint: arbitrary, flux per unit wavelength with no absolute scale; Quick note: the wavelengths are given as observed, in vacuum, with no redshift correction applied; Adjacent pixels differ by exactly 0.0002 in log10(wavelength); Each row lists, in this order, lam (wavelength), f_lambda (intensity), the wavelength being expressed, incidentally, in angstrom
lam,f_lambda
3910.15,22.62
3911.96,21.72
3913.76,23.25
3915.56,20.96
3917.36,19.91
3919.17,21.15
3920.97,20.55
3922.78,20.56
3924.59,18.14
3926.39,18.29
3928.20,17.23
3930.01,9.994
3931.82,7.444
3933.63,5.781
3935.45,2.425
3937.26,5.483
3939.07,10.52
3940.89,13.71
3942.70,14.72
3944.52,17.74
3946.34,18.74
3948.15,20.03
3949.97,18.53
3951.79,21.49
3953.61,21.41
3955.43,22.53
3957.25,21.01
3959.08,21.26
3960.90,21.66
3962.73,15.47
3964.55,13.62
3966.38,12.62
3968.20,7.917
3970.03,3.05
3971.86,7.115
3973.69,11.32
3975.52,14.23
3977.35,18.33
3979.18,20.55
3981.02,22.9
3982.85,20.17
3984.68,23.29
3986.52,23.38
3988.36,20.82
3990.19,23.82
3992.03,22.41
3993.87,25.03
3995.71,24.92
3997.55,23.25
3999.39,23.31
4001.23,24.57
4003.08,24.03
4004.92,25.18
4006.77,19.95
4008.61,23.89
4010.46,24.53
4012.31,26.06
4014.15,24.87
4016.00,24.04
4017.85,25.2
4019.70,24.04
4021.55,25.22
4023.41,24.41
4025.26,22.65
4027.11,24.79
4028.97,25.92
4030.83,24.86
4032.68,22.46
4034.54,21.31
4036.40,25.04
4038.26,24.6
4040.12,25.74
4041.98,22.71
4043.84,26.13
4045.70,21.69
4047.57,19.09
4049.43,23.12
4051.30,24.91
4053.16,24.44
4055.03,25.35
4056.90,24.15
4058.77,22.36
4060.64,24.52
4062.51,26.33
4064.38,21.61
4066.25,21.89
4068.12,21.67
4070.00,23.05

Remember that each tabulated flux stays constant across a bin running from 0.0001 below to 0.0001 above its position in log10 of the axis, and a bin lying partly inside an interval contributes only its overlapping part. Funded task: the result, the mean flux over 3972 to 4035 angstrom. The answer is 22.6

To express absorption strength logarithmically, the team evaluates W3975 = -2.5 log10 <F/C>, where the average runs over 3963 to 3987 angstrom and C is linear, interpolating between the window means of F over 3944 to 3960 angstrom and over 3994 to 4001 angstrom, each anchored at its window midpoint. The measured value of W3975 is 0.425 mag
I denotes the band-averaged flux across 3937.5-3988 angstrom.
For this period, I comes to 16.8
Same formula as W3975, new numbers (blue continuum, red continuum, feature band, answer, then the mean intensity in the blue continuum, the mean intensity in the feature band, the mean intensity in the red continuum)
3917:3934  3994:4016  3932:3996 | 0.21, 16.1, 16.6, 24.1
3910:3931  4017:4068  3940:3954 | 0.12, 19.4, 18.2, 23.8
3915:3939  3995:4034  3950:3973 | 0.13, 14.2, 15.8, 24.2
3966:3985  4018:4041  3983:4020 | -0.24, 14.5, 23.8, 24.3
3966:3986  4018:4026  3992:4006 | -0.23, 14.9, 24.1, 24.2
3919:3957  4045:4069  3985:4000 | -0.22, 15.5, 23.4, 23.2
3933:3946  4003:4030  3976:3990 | -0.16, 10.5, 21.3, 24.3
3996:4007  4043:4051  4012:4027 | -0.06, 23.7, 24.5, 22.6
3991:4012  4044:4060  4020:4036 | -0.02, 23.8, 24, 23.3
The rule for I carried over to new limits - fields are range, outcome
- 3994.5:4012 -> 23.8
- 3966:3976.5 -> 9.27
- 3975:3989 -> 20.6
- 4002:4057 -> 24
